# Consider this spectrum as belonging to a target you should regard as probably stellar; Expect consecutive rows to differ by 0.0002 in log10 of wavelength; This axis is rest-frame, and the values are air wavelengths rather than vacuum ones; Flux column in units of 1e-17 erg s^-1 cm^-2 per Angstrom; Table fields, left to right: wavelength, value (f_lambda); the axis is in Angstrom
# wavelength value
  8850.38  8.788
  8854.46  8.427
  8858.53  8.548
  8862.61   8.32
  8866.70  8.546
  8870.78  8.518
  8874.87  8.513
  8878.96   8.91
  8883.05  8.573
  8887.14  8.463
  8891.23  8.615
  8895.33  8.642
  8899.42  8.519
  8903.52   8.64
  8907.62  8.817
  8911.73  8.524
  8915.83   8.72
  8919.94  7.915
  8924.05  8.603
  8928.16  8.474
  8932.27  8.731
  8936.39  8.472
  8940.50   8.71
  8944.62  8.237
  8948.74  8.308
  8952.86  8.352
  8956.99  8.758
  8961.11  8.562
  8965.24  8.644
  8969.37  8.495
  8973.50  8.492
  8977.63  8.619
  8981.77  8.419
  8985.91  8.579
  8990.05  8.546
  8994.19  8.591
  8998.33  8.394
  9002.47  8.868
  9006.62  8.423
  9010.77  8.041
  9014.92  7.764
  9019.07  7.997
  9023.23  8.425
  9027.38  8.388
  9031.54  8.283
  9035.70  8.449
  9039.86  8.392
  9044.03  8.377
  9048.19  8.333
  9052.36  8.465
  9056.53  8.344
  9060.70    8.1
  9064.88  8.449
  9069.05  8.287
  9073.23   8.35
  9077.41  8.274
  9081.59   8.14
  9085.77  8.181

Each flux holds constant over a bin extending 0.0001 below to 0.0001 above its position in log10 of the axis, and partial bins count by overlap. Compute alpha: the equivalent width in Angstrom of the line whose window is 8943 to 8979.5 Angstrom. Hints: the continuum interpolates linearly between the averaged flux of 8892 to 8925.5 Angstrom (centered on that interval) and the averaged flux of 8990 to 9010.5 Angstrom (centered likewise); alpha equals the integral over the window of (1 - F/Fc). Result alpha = 0.1 Angstrom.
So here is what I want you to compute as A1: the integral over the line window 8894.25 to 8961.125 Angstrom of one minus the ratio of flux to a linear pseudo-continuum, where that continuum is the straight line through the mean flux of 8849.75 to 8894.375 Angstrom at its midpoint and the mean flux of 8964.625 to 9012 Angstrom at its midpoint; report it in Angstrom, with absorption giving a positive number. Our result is 0.1 Angstrom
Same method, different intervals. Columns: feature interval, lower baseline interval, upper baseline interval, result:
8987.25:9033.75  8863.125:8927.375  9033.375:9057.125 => 0.5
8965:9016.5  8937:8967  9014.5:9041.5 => -0.4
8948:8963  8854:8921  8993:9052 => -0.1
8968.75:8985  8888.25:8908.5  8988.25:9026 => -0.2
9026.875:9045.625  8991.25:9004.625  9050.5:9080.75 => 0.2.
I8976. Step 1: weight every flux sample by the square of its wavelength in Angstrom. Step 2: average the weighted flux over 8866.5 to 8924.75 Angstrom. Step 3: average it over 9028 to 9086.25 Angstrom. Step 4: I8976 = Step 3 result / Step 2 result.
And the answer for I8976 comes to 1.0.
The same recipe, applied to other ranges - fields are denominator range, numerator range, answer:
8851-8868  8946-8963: 1.02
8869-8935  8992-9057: 1.00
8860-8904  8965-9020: 1.01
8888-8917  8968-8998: 1.01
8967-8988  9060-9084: 0.99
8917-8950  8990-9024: 1.00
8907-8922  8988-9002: 1.03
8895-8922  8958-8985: 1.02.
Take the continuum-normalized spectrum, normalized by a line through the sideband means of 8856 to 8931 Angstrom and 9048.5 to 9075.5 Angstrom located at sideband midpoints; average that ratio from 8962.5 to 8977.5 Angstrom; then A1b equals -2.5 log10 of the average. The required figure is -0.01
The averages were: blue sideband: 8.55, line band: 8.56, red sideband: 8.33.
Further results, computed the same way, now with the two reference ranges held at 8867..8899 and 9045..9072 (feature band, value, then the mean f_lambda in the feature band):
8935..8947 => 0.005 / 8.47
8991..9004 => -0.023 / 8.61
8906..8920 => -0.001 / 8.56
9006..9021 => 0.050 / 8.02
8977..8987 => -0.009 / 8.52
